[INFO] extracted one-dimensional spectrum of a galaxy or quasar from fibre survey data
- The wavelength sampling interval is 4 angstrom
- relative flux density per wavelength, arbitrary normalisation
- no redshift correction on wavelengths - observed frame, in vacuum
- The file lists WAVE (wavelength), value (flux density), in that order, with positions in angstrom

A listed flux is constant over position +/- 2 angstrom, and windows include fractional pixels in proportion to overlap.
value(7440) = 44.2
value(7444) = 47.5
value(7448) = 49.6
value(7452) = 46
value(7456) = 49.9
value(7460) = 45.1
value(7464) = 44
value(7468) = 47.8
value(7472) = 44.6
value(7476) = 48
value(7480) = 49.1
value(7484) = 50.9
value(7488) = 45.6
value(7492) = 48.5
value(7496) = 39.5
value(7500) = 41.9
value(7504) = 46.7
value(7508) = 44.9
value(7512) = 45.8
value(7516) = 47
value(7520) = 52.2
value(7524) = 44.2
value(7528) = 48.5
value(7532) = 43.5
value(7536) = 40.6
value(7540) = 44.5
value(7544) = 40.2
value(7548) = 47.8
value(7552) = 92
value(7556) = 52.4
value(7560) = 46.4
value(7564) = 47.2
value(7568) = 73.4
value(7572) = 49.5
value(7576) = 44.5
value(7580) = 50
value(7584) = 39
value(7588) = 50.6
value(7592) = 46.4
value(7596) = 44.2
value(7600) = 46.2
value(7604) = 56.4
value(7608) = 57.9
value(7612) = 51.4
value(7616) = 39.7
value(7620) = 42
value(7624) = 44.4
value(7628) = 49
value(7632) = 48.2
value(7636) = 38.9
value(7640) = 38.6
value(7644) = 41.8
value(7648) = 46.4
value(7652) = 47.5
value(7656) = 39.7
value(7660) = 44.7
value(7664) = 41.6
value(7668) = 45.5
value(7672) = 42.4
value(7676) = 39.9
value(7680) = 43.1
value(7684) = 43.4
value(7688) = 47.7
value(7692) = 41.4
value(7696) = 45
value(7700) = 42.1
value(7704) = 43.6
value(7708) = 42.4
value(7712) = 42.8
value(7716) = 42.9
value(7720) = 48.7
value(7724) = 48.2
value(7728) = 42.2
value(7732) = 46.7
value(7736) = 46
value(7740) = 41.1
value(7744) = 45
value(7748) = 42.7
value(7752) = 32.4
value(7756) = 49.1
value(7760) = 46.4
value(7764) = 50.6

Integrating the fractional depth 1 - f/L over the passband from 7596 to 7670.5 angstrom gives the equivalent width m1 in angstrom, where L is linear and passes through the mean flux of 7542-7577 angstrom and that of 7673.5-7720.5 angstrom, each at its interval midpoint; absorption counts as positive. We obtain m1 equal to 5.1 angstrom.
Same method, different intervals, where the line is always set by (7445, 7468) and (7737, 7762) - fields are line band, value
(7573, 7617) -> -2.92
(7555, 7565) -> -0.63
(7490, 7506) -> 0.79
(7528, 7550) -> 1.00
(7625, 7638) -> -0.21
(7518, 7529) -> -0.53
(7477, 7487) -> -0.58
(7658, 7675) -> 0.29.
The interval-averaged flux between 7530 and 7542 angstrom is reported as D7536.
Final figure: 42.9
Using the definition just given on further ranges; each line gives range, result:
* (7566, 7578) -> 55.8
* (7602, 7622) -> 49.5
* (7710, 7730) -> 45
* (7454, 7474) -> 46.3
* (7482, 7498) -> 46.1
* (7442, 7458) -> 48.2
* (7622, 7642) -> 43.8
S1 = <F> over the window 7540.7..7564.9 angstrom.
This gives 54.1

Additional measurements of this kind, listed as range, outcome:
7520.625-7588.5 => 50.3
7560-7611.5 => 50.3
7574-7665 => 45.7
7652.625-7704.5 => 43.2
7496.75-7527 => 45.9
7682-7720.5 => 43.8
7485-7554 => 47.9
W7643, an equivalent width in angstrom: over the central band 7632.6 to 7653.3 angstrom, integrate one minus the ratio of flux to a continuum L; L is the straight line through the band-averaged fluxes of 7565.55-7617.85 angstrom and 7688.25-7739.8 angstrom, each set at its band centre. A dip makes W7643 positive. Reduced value 2.1 angstrom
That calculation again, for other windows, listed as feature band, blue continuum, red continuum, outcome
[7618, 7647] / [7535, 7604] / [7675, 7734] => 2.6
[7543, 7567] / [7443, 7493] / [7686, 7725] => -4.9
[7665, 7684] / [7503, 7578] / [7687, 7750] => 1.2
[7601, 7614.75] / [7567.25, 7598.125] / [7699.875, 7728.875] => -1.7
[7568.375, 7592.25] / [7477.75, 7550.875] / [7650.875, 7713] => -1.8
